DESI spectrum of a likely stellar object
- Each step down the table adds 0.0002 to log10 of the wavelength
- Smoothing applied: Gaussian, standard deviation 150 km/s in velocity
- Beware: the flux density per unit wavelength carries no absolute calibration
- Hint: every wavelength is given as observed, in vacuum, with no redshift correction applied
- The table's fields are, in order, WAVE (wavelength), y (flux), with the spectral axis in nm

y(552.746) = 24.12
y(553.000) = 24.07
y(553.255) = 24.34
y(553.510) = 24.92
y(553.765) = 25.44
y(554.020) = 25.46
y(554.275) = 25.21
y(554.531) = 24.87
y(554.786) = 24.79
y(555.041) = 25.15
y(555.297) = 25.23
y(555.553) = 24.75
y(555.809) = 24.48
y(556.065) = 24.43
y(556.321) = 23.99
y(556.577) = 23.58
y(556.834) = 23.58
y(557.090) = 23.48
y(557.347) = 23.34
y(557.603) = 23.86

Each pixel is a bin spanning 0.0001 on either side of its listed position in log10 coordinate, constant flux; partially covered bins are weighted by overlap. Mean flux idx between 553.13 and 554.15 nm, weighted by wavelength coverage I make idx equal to 25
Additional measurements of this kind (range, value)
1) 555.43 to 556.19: 24.5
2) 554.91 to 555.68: 25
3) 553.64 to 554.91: 25.2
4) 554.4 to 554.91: 24.8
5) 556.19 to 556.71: 23.8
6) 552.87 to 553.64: 24.4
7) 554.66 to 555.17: 25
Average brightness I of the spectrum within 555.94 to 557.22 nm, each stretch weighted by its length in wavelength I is 23.8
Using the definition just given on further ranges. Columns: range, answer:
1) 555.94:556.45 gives 24.2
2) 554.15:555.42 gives 25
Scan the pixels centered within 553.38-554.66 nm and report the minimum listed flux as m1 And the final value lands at 24.87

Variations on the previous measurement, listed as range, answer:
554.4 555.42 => 24.79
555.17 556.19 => 24.43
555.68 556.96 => 23.58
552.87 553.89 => 24.07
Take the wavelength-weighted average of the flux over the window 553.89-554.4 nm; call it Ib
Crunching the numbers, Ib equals 25.3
